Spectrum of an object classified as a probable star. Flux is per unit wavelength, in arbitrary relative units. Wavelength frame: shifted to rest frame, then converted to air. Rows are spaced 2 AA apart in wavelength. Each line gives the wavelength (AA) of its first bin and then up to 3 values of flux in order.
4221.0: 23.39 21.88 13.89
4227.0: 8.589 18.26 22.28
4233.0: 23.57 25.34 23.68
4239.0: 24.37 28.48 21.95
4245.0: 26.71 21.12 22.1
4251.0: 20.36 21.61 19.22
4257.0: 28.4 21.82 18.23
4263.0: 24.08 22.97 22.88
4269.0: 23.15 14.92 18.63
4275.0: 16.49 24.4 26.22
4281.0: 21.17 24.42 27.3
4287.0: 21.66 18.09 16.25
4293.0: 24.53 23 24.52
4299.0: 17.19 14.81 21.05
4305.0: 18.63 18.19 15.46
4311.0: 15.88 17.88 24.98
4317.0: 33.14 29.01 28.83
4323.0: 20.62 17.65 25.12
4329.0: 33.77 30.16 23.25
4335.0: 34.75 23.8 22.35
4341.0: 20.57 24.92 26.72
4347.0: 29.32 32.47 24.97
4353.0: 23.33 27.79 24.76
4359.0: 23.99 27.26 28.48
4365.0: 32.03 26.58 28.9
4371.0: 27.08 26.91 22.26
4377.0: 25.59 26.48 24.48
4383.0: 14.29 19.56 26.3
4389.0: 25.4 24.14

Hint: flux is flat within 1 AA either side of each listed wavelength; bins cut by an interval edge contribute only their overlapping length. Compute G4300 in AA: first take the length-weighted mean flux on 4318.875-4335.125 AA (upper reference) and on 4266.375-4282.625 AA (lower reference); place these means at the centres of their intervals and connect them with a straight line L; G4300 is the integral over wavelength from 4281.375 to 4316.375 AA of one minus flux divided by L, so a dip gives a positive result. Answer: 4.6 AA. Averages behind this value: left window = 21.1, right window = 26.5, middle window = 20.4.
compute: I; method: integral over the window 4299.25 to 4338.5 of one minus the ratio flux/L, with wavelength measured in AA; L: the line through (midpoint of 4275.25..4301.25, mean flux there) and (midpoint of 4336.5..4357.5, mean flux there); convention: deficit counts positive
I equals 0.9 AA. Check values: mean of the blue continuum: 21.9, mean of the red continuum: 25.6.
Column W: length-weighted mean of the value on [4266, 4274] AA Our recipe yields 19.9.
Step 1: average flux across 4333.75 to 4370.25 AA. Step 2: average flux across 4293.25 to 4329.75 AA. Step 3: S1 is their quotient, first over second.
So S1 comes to 1.21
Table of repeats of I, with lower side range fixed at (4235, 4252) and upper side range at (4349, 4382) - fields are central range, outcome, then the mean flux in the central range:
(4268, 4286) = 1.9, 21.9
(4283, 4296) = 1.4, 22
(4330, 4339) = -0.6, 27.4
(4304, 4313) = 2.9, 17.1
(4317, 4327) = 0.2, 25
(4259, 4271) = 1.3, 21.6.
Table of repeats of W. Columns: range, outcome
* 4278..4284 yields 23.9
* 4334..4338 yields 29.3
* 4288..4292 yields 17.2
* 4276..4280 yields 25.3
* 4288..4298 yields 21.3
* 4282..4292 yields 21.5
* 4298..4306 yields 17.9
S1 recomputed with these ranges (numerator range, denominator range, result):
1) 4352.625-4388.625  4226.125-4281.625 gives 1.16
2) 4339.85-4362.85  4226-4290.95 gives 1.19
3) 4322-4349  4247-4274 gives 1.21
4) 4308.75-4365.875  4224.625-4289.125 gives 1.18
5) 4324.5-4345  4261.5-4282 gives 1.21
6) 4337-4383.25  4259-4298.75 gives 1.19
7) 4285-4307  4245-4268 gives 0.91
